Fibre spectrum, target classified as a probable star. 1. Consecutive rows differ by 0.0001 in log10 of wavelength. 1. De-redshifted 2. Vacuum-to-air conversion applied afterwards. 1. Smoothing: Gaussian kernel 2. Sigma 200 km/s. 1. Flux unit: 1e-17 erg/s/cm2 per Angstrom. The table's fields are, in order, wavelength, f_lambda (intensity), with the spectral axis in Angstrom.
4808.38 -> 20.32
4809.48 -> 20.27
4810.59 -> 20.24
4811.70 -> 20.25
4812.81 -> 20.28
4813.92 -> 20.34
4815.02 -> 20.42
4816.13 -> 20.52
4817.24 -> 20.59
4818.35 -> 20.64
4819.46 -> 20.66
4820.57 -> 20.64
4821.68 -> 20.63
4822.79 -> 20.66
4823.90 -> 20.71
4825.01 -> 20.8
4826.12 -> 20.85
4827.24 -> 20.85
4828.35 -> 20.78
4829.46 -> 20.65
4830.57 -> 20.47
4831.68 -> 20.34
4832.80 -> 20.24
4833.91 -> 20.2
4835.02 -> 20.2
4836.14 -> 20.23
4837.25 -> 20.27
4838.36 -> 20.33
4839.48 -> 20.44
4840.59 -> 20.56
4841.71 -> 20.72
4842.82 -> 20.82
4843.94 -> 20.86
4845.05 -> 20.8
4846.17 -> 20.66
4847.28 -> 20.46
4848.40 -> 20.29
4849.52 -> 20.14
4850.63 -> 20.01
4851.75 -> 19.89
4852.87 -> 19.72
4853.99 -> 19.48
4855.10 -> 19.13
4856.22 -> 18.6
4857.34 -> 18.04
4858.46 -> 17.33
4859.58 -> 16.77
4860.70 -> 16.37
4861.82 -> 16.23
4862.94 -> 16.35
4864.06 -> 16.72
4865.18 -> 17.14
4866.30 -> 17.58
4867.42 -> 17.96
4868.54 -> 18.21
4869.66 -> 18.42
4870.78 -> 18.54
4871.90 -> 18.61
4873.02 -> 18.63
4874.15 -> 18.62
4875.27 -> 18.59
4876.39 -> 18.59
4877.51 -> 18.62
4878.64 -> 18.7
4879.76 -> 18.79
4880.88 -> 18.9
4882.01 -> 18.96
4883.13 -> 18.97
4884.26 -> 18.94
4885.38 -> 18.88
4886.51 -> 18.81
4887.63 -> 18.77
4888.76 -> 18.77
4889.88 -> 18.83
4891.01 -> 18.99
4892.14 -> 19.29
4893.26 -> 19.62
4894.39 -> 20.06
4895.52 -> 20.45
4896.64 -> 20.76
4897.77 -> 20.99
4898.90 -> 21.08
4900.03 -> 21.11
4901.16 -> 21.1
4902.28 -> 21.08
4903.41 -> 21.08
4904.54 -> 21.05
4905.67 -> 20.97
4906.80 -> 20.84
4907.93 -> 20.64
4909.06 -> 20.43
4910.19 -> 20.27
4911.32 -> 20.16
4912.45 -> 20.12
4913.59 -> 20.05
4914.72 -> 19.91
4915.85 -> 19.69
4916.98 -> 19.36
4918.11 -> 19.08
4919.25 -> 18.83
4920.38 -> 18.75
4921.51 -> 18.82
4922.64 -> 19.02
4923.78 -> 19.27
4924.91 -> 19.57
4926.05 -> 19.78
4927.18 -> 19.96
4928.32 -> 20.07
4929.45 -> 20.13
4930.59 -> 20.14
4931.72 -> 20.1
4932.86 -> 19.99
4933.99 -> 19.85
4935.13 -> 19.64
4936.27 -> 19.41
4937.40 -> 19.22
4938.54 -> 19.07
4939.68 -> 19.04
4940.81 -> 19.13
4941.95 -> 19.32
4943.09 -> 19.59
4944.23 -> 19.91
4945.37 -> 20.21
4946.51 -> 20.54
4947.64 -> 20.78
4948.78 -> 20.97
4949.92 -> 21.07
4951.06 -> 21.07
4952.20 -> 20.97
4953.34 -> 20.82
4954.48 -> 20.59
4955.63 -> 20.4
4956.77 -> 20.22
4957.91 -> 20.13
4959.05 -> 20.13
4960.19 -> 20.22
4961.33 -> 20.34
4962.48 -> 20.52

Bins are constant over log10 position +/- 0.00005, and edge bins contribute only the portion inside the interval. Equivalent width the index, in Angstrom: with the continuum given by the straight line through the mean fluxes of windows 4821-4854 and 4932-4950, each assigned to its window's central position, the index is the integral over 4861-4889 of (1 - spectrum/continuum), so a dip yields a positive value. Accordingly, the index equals 2.7 Angstrom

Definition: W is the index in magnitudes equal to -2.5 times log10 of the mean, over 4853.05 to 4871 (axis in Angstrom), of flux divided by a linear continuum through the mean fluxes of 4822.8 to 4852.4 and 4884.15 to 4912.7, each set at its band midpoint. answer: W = 0.15 mag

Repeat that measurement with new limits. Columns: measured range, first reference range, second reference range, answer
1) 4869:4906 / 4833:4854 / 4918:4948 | 0.03 mag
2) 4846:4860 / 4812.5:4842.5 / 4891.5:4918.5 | 0.07 mag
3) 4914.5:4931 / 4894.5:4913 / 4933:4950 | 0.04 mag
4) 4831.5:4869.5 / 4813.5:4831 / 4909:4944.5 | 0.07 mag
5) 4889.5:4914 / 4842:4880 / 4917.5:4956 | -0.06 mag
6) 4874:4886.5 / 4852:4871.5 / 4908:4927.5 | -0.02 mag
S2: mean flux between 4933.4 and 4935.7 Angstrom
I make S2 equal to 19.8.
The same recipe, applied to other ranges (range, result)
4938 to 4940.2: 19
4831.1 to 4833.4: 20.3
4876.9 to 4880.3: 18.7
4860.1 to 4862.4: 16.3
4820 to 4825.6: 20.7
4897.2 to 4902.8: 21.1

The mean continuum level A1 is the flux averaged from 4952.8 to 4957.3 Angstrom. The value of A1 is 20.5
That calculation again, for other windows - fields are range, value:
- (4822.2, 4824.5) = 20.7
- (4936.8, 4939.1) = 19.2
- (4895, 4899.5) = 20.8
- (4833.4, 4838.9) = 20.3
